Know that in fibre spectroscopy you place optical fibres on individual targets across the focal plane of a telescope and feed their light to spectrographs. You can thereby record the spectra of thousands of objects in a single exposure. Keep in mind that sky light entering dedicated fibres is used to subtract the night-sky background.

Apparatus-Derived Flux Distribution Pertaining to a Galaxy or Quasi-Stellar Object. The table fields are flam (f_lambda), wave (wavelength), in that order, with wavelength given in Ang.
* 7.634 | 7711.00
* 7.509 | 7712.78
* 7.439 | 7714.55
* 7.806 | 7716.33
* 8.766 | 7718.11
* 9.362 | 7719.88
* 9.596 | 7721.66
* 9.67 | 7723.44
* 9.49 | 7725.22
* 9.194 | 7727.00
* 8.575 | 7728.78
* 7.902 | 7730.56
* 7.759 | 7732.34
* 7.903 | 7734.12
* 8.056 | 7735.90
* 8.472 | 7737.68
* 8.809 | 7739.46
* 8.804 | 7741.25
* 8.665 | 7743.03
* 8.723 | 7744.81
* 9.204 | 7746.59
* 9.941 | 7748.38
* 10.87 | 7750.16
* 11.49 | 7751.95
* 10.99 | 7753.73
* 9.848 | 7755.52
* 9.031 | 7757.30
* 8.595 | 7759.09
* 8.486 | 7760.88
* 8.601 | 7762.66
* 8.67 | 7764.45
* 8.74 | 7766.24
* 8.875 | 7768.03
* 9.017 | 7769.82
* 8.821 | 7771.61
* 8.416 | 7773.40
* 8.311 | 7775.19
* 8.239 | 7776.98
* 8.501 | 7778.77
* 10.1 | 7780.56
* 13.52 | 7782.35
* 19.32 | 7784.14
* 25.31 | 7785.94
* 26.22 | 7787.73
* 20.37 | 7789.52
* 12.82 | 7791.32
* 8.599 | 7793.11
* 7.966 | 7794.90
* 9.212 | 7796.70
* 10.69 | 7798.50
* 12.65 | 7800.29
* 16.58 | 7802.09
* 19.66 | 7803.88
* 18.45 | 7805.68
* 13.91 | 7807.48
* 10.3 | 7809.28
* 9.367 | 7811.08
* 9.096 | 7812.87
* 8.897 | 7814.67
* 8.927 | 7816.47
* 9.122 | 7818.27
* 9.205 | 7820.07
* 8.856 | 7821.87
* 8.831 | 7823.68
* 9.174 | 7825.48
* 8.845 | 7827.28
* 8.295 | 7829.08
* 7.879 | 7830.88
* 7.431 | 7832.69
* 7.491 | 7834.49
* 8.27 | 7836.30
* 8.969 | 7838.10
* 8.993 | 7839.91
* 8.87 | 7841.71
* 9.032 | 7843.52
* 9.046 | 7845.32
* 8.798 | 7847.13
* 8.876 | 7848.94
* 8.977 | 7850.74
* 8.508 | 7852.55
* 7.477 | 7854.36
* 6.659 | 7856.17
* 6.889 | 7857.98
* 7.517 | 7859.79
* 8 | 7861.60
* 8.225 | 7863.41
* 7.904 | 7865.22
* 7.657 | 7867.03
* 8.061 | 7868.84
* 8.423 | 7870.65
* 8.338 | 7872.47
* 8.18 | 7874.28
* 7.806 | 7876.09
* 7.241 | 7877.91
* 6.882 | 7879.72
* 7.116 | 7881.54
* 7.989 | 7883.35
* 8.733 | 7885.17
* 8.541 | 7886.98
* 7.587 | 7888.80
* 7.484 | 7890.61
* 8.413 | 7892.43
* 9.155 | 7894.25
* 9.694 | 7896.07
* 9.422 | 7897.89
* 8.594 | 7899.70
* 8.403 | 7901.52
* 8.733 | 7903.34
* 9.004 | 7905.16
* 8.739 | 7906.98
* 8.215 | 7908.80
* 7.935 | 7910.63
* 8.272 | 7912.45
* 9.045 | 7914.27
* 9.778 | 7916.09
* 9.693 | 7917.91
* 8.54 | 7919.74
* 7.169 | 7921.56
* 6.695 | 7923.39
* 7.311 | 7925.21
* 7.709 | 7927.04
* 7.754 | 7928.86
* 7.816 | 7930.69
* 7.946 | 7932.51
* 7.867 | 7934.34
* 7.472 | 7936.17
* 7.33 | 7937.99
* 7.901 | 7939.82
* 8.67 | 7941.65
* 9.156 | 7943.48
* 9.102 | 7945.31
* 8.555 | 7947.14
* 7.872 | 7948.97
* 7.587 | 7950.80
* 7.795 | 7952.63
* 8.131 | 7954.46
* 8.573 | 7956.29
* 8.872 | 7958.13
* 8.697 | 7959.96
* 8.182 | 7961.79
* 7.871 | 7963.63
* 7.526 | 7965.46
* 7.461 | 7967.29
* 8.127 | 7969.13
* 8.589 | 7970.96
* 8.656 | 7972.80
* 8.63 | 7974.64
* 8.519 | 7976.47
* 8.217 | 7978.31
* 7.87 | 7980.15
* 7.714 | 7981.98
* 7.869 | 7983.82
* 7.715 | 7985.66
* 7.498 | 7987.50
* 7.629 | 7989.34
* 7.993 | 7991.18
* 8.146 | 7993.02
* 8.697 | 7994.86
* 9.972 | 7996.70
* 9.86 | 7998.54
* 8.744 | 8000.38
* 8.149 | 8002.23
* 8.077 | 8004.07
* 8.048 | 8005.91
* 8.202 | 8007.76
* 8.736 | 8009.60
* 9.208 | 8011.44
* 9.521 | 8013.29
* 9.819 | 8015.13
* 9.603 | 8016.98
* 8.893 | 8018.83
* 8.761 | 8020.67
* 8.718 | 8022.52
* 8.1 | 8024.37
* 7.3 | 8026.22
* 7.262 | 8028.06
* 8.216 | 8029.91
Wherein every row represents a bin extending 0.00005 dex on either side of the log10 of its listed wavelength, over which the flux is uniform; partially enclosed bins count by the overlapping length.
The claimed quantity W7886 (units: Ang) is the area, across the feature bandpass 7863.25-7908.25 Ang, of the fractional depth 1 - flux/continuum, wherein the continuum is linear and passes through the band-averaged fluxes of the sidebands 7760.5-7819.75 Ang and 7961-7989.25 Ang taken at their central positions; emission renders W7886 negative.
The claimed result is 7.6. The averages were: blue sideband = 12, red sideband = 8.02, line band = 8.25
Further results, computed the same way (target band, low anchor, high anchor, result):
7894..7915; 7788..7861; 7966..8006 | 1.04 Ang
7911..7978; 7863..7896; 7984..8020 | 1.31 Ang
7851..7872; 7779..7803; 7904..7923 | 6.32 Ang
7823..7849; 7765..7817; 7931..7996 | 6.29 Ang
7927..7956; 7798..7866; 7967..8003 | 2.05 Ang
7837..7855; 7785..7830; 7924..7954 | 3.84 Ang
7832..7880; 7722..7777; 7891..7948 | 2.78 Ang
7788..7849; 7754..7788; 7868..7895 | -4.50 Ang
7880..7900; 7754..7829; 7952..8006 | 2.80 Ang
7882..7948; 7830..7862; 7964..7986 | -1.60 Ang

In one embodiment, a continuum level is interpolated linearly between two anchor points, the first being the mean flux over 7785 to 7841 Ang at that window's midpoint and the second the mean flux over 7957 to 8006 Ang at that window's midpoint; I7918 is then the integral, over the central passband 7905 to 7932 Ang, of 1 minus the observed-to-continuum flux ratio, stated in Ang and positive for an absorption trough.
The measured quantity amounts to 3.7 Ang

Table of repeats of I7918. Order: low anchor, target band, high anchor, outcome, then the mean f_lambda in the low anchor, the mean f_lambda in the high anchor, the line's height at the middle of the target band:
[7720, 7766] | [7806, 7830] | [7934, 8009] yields -2.31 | 9.09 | 8.24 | 8.81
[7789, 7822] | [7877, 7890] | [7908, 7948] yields 2.42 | 11.8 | 8.18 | 9.49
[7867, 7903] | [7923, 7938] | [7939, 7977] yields 1.24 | 8.21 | 8.31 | 8.27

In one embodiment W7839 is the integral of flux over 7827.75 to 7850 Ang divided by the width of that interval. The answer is 8.51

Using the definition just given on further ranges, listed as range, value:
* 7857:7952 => 8.15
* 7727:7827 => 10.8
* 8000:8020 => 8.82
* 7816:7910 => 8.33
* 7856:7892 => 7.79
